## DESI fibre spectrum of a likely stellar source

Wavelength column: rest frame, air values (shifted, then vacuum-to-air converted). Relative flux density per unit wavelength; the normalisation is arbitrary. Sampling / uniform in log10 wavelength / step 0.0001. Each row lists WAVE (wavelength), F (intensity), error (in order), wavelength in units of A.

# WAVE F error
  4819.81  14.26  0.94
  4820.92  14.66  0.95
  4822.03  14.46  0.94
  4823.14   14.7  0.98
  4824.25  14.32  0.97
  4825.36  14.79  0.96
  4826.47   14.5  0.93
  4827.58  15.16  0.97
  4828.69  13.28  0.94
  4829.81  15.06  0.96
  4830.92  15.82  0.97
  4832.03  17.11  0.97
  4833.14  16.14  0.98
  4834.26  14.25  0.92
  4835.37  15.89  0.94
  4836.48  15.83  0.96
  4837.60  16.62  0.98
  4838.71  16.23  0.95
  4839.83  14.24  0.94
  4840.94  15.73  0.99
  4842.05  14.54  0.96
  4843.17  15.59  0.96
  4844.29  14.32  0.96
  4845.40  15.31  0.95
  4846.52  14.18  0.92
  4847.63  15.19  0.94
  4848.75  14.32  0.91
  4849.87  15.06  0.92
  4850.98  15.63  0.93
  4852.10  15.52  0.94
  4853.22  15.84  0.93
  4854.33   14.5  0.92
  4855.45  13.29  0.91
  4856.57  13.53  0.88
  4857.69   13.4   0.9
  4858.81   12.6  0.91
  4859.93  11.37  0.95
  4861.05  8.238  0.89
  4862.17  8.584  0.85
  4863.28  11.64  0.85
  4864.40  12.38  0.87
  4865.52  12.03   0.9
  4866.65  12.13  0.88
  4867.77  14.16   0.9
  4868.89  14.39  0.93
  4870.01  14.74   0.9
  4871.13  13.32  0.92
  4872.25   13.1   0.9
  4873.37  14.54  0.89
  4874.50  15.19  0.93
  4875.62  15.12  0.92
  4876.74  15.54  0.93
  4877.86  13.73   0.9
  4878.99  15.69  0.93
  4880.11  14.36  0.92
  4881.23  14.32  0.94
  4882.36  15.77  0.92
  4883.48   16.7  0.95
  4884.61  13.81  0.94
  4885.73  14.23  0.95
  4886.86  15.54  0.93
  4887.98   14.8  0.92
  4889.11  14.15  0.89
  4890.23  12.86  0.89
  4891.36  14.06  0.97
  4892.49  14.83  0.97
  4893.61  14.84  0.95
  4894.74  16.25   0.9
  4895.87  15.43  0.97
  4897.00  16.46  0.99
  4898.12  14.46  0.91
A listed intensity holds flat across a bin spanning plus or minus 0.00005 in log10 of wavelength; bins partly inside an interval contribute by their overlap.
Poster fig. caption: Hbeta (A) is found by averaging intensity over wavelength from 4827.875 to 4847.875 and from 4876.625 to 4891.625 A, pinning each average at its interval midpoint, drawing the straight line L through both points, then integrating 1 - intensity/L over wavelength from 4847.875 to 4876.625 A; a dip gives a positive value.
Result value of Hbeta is 2.9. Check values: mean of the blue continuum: 15.3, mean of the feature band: 13.4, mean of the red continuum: 14.7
